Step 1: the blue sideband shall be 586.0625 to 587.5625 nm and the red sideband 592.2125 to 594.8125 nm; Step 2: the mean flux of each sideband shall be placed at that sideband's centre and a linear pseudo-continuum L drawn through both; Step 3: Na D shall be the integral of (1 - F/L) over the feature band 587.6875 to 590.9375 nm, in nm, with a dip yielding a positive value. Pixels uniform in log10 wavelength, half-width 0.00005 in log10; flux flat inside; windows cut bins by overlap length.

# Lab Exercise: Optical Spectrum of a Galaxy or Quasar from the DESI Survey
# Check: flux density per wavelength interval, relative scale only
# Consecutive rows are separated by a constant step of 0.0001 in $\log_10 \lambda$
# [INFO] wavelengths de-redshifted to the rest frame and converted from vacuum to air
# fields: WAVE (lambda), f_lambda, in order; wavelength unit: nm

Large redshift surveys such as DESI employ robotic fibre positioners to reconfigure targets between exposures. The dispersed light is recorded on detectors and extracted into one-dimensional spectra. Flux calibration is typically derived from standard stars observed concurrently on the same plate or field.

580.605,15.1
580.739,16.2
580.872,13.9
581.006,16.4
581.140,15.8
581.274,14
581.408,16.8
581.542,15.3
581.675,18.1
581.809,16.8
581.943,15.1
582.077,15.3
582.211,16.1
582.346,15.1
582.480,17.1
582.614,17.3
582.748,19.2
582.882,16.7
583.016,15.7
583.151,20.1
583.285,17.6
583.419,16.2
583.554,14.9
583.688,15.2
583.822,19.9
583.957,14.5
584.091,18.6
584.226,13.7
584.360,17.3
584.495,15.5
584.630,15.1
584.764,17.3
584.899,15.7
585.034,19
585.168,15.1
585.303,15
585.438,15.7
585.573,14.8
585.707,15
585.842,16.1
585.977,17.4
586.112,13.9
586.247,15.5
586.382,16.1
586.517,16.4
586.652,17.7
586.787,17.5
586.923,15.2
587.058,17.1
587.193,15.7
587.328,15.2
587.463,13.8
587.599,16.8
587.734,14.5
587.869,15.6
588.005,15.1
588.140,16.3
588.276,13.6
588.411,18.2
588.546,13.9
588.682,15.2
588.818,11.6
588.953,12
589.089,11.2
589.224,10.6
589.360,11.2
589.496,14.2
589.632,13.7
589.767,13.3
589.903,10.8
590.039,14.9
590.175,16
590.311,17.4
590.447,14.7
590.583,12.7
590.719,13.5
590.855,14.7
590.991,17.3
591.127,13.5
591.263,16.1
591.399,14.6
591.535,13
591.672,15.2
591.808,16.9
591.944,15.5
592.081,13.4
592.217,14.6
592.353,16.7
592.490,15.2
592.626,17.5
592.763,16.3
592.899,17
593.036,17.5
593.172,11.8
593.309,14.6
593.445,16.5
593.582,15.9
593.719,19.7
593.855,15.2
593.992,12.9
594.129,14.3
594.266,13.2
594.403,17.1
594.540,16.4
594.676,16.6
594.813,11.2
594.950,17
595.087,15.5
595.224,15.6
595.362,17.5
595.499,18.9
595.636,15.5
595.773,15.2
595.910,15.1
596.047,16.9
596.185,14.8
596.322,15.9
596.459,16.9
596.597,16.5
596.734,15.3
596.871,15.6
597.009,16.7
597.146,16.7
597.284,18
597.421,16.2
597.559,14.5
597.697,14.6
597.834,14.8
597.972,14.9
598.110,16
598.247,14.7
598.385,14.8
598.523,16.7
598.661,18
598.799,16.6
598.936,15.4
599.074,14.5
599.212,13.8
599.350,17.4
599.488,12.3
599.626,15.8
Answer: 0.37 nm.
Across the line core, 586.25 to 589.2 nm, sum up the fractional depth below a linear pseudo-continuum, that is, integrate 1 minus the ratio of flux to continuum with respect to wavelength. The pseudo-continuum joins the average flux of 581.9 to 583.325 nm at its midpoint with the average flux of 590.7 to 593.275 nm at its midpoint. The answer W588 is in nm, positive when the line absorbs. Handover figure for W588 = 0.17 nm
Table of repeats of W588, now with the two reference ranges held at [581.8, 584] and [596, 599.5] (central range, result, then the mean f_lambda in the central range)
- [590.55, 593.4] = 0.166 nm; 15.2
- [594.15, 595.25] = 0.046 nm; 15.3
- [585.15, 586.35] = 0.077 nm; 15.4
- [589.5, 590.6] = 0.133 nm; 14.3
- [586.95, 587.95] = 0.053 nm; 15.5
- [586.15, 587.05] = 0.003 nm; 16.4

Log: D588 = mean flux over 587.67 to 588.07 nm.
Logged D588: 15.1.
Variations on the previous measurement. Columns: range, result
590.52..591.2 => 14.4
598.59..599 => 16.7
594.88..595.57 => 16.9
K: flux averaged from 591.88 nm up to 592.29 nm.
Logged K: 14.5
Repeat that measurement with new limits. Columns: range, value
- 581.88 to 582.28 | 15.5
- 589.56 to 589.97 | 12.6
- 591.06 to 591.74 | 14.5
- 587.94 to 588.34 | 15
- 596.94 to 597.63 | 16.4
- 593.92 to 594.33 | 13.5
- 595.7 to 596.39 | 15.6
